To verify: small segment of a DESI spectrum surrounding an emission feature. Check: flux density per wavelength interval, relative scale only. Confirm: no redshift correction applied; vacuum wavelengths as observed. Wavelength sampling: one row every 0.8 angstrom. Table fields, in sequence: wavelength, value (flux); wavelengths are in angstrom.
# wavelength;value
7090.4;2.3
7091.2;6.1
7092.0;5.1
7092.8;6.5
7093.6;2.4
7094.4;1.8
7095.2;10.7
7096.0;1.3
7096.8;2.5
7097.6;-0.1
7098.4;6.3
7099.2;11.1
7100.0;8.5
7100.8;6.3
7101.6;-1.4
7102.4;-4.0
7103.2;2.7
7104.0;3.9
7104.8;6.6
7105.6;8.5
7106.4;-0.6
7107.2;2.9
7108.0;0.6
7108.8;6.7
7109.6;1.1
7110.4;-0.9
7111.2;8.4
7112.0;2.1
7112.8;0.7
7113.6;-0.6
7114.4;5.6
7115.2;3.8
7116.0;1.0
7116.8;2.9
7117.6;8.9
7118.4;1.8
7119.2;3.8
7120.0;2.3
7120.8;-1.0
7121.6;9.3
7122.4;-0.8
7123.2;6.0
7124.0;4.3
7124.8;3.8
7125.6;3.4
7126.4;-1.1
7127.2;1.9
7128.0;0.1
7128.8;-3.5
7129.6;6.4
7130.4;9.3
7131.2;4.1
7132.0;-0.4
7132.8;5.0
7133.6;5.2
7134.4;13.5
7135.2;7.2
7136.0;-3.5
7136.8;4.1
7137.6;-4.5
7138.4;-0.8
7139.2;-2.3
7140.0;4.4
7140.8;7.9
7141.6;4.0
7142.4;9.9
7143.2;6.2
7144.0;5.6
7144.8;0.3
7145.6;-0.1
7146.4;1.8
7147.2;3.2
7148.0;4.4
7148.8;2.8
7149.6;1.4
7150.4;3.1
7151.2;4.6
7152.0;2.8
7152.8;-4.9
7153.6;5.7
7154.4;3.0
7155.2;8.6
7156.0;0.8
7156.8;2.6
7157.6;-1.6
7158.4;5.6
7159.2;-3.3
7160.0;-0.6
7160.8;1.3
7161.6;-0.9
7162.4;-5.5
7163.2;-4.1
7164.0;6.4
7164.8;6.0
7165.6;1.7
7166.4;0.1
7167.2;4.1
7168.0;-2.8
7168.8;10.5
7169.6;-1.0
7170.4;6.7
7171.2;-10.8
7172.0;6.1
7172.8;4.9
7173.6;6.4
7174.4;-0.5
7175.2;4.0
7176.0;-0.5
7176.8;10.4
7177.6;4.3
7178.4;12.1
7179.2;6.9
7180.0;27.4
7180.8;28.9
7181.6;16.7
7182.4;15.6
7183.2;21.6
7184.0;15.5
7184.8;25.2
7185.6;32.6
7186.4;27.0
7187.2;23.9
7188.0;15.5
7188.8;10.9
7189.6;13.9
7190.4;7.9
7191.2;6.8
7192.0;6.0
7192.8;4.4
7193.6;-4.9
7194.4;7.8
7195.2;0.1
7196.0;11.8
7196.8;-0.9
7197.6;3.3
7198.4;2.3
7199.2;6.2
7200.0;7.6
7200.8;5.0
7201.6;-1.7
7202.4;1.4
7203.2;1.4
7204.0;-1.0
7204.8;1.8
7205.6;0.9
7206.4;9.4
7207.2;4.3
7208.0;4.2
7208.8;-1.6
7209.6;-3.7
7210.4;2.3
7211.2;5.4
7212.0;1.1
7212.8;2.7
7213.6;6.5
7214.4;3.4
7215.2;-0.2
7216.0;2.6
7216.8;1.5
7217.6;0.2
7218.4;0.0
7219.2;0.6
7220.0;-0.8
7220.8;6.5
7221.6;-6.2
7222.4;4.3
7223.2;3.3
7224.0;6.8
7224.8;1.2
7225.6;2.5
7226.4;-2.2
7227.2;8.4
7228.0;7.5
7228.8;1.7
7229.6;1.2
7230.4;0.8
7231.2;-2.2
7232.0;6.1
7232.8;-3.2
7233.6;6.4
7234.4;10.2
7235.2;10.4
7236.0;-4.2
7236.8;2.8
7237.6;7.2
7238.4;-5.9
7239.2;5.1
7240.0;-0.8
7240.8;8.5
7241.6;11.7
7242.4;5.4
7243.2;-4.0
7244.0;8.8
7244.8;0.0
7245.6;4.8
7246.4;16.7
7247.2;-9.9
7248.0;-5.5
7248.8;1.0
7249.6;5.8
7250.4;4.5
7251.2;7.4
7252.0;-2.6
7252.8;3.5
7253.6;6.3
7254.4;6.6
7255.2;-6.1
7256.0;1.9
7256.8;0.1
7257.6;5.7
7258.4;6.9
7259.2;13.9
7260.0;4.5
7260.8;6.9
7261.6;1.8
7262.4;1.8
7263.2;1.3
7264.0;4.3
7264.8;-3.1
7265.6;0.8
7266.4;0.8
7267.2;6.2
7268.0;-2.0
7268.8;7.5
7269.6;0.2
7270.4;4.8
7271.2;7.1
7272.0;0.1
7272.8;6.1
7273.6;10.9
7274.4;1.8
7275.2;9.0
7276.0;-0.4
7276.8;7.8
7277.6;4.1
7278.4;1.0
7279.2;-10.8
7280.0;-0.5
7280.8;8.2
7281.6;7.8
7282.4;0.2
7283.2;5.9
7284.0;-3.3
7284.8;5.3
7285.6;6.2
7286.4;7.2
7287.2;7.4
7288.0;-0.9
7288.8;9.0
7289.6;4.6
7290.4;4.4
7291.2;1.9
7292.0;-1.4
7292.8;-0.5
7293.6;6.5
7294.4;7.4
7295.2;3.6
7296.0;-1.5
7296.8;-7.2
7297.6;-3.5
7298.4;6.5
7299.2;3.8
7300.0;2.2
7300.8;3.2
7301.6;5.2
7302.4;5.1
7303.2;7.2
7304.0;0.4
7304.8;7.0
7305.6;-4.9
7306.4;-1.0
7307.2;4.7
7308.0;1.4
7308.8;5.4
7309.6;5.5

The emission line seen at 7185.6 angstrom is [O II]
